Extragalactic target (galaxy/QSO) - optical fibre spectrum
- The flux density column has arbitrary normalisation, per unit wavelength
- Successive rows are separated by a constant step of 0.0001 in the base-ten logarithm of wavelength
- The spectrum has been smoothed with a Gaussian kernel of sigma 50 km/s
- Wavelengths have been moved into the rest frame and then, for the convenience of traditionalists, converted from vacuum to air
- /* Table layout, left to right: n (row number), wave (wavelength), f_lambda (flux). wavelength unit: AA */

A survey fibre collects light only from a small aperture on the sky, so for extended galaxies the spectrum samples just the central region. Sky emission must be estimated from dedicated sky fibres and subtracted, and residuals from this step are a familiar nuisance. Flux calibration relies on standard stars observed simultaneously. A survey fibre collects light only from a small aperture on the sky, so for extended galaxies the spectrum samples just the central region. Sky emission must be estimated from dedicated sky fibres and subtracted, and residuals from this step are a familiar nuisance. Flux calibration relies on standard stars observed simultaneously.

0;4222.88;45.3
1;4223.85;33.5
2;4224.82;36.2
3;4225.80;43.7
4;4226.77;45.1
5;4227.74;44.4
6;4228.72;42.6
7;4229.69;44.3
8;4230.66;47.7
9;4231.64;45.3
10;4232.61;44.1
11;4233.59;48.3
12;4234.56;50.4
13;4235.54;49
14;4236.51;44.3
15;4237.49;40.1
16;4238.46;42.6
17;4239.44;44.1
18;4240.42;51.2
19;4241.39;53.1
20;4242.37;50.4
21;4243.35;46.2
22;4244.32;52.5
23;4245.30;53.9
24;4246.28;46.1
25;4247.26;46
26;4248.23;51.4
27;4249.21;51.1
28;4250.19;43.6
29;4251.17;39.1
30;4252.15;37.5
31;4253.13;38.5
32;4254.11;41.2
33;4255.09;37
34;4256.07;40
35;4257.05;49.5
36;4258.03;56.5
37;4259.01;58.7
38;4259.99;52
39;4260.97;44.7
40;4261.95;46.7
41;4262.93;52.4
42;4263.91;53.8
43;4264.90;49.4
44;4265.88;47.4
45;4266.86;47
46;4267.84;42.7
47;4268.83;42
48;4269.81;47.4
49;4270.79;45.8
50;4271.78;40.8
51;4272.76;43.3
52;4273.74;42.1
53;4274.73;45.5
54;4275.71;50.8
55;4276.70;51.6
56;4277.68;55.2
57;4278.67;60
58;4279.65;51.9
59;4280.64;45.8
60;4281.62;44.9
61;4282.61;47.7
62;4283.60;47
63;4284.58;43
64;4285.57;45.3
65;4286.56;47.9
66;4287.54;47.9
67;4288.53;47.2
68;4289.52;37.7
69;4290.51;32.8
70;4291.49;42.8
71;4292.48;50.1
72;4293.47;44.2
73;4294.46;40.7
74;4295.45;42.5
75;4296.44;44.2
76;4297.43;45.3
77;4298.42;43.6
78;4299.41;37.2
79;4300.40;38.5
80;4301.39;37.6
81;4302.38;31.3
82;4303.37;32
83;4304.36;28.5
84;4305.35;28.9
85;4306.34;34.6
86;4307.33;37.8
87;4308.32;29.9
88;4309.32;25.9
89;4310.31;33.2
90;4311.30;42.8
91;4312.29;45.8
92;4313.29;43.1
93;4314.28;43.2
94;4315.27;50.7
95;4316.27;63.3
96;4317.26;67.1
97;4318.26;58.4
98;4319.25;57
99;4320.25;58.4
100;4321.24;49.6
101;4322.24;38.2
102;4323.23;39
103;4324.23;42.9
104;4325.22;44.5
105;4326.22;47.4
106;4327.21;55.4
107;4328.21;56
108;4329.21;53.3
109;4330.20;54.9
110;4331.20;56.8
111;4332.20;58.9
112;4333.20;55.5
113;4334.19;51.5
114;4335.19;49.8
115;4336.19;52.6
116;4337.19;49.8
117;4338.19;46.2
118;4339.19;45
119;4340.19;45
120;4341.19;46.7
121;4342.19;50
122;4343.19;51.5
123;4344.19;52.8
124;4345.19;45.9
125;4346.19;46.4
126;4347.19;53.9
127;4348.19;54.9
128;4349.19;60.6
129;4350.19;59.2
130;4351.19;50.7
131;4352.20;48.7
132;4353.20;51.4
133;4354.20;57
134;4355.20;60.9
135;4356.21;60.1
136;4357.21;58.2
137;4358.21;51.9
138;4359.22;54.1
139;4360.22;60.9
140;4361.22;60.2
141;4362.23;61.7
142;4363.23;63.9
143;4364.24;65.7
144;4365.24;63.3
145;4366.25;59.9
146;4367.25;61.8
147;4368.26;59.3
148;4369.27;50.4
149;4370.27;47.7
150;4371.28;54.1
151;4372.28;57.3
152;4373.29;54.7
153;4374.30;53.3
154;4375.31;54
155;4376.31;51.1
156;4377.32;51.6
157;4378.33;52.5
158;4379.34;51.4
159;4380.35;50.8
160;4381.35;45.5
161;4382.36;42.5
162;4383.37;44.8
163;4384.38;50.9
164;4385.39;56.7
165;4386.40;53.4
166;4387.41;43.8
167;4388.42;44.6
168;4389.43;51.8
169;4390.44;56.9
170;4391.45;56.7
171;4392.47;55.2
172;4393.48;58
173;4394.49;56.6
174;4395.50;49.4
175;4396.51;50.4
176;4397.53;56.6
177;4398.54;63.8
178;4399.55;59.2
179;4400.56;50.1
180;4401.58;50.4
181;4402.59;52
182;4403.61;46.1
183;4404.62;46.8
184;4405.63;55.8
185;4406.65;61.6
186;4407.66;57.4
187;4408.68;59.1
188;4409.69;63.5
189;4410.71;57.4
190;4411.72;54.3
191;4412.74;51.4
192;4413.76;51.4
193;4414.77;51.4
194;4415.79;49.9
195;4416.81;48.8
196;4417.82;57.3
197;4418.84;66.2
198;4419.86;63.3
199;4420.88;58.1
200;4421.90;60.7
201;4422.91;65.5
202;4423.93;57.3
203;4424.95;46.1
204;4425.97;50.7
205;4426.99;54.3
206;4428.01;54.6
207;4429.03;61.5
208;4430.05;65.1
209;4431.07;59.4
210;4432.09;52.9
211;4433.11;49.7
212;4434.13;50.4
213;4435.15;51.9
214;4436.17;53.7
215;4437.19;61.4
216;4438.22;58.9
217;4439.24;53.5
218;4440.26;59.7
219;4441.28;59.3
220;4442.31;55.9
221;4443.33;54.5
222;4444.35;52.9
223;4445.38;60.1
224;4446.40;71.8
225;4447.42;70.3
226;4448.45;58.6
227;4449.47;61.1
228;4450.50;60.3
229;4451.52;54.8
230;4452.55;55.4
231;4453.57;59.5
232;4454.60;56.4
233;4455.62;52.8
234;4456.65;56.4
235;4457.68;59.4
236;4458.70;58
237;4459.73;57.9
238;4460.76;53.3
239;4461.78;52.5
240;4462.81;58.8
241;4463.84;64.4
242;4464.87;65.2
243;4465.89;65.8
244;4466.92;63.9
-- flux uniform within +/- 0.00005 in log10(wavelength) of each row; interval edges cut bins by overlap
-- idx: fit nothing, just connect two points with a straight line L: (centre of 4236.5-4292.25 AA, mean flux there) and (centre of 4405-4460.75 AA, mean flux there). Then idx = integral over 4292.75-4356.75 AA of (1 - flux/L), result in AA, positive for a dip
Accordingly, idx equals 4.0 AA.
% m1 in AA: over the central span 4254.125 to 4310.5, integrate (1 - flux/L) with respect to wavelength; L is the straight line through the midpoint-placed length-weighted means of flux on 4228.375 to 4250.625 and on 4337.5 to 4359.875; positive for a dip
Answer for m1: 6.3 AA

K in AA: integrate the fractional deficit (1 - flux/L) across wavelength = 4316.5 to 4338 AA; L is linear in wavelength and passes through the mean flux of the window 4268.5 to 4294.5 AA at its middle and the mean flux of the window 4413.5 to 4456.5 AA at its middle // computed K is -1.3 AA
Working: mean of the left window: 46.1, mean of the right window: 57.1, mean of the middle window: 52.3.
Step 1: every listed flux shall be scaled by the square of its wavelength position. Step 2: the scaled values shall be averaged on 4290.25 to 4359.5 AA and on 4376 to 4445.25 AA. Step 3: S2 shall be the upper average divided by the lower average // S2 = 1.19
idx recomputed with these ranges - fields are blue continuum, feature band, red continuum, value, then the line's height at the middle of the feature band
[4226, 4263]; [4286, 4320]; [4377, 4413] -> 4.71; 49.1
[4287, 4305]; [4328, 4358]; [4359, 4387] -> -2.28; 49.1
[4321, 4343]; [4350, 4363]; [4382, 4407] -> -1.52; 50.7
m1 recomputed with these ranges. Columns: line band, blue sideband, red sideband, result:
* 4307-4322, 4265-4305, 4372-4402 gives -0.2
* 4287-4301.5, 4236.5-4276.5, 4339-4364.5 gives 2.2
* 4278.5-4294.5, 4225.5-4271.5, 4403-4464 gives 1.0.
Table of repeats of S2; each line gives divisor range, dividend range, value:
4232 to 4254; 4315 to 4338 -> 1.18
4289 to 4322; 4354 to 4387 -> 1.34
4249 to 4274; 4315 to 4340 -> 1.17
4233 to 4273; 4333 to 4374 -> 1.22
